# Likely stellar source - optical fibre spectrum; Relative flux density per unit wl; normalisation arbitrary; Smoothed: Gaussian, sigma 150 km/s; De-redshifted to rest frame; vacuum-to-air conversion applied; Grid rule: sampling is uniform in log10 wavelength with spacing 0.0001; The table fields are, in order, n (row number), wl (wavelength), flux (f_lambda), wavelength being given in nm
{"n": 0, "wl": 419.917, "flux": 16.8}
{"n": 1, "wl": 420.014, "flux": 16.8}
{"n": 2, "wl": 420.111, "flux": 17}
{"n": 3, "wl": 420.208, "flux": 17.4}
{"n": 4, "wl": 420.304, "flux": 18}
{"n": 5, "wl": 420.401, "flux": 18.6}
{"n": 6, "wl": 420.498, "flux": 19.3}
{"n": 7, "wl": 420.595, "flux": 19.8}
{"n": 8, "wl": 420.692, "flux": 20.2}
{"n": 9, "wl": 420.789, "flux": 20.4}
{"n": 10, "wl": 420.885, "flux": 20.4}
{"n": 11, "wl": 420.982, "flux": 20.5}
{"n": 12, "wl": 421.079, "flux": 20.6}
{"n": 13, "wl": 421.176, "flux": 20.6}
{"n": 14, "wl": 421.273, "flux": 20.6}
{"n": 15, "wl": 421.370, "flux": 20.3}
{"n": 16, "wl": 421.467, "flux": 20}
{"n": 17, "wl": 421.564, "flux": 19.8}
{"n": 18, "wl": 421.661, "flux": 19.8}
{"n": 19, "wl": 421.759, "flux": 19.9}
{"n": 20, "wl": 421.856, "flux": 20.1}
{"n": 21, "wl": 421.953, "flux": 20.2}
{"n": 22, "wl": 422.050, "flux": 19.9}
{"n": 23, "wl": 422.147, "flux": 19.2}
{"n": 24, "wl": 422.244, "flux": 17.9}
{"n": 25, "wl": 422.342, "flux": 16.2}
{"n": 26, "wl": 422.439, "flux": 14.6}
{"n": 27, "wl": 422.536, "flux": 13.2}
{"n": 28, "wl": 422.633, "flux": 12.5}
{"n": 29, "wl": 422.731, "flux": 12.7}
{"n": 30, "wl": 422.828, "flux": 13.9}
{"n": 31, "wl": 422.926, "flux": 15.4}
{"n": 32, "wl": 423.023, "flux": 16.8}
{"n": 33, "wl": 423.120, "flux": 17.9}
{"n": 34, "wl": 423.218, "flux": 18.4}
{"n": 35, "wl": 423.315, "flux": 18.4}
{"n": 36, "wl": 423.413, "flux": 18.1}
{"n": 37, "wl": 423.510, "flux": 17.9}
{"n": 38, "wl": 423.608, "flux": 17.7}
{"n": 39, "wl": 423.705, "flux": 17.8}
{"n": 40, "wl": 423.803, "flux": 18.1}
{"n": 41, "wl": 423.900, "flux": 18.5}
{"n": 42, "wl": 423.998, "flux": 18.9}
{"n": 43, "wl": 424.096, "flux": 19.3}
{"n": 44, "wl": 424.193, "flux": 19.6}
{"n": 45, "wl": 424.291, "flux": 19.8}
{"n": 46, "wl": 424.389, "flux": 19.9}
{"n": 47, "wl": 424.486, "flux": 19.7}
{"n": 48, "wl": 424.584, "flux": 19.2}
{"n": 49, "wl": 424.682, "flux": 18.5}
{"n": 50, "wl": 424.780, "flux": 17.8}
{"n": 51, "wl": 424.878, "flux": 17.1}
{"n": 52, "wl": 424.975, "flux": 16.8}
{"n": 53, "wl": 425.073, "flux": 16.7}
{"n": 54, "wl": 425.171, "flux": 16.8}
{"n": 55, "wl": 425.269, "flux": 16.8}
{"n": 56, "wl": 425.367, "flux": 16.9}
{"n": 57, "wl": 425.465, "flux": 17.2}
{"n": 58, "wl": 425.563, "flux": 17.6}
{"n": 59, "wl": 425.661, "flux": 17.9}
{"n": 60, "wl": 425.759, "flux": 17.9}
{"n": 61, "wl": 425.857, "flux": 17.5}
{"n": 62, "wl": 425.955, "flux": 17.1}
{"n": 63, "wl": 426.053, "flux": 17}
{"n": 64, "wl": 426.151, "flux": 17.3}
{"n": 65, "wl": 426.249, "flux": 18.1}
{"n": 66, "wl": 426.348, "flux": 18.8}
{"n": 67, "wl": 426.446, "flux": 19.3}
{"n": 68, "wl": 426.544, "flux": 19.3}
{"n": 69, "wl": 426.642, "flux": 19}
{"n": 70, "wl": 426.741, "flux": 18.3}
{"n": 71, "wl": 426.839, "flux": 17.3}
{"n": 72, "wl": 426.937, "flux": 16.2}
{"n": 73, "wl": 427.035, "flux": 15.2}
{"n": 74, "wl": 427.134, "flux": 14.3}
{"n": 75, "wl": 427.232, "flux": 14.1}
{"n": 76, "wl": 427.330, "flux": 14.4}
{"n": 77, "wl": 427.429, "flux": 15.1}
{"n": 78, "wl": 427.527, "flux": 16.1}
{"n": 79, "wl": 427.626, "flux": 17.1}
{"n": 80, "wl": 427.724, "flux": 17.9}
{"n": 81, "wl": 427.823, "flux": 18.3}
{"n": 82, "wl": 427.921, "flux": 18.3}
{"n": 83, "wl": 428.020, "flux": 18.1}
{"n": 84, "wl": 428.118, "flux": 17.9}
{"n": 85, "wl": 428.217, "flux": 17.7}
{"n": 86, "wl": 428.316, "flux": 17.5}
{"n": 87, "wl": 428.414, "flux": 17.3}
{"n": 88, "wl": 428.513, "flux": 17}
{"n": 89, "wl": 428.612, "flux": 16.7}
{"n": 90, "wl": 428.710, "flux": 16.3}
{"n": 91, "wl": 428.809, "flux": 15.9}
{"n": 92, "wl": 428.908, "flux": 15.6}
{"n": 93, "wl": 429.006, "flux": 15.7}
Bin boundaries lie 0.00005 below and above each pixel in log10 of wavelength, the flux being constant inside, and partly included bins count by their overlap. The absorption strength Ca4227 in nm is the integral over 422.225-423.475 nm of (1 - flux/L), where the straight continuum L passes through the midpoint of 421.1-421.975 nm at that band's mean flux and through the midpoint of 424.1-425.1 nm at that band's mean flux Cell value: 0.23 nm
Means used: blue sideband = 20.1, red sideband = 18.6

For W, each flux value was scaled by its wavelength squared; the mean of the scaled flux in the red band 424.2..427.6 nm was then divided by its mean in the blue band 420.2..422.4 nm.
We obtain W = 0.91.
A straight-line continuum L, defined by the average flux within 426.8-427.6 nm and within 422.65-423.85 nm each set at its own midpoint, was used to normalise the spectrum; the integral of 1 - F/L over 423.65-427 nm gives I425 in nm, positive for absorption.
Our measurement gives -0.42 nm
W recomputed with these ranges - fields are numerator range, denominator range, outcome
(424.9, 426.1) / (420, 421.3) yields 0.91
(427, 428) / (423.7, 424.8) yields 0.86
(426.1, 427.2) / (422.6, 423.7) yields 1.08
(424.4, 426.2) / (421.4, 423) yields 1.04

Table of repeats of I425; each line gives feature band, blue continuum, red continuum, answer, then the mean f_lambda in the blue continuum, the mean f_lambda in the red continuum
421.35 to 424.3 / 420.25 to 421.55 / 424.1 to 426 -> 0.193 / 19.9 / 18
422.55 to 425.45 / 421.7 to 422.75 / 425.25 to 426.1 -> -0.041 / 17.1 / 17.3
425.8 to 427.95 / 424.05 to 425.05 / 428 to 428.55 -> 0.111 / 18.7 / 17.6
